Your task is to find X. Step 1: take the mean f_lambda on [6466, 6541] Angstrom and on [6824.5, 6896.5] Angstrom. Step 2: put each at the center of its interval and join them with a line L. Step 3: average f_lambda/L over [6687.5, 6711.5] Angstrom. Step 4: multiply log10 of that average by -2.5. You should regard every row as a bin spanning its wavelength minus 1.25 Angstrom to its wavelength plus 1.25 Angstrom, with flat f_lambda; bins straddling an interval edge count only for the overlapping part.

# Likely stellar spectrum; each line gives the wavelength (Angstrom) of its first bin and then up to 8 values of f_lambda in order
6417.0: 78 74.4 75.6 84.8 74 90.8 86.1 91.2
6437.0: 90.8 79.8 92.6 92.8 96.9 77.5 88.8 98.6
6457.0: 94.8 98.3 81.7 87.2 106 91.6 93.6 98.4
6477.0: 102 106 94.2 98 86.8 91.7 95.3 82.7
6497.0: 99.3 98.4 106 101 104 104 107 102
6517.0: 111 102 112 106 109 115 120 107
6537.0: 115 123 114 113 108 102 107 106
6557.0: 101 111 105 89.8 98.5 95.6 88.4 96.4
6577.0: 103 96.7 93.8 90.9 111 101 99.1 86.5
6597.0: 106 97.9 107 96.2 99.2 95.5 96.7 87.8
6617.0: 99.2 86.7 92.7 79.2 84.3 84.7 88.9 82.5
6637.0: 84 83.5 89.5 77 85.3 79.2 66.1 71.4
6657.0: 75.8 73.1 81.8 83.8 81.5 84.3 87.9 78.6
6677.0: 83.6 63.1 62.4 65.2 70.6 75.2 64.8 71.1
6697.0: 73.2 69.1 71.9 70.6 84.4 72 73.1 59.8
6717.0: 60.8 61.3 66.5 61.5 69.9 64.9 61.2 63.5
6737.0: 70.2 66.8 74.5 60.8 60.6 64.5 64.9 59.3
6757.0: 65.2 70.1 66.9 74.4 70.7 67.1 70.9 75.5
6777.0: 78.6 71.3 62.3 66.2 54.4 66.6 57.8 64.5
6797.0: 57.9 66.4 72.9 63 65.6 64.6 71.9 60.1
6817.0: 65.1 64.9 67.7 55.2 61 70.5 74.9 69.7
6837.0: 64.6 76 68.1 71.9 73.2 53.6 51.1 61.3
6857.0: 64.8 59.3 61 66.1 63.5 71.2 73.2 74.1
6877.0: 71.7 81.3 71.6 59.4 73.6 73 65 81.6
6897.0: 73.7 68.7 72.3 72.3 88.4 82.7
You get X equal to 0.16 mag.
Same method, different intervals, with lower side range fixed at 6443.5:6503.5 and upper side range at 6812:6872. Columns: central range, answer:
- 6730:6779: 0.070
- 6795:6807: 0.056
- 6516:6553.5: -0.231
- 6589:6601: -0.157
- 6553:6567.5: -0.167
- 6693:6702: 0.083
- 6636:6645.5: -0.032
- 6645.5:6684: 0.033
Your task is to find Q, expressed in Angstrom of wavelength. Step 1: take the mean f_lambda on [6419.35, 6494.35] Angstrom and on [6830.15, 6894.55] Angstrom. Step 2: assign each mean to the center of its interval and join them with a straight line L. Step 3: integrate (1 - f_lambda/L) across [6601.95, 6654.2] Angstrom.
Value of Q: -3.8 Angstrom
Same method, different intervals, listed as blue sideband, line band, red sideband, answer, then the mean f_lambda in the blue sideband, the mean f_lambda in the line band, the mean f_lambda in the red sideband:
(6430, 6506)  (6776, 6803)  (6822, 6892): 2.5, 93.6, 65.2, 67.2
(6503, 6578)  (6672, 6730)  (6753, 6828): 7.6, 106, 69.7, 65.9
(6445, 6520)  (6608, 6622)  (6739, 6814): -1.7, 96.7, 93.2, 66.5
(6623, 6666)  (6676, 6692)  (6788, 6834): 1.6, 80.7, 69.4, 65.1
